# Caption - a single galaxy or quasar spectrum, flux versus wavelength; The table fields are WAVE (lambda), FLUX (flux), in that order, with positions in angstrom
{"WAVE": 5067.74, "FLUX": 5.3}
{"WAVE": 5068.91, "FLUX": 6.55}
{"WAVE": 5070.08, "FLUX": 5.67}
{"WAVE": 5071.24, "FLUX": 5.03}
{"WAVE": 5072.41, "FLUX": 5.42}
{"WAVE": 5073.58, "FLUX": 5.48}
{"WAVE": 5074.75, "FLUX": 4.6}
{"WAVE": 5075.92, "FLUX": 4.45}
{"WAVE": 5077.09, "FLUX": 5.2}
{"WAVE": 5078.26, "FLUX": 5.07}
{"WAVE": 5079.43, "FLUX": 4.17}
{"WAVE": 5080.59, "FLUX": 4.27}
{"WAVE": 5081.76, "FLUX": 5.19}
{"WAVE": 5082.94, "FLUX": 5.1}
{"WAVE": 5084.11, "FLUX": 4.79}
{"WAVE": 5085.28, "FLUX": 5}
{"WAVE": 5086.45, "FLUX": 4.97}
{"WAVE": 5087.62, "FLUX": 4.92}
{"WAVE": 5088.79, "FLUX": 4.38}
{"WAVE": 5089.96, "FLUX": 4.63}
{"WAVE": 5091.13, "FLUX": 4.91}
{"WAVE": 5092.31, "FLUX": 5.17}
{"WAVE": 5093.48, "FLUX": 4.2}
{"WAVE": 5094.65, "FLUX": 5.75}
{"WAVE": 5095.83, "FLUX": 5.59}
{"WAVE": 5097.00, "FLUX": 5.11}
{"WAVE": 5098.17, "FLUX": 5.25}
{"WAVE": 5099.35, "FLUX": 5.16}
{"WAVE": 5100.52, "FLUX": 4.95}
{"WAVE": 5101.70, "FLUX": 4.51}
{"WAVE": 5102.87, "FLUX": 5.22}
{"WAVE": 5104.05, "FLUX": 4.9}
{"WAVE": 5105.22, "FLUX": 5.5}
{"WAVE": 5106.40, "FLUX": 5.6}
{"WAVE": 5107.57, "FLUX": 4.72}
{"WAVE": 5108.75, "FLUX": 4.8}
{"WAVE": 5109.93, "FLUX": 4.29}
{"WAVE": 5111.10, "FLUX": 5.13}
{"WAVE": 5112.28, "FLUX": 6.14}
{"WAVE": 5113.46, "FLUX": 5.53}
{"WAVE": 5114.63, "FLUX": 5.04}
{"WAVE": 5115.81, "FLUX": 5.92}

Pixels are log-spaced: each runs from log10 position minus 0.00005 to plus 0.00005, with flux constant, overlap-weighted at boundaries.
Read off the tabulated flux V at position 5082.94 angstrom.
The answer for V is 5.1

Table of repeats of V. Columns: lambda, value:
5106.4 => 5.6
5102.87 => 5.22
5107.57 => 4.72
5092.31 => 5.17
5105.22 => 5.5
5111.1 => 5.13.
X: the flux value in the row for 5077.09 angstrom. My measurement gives 5.2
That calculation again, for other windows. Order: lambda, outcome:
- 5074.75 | 4.6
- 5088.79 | 4.38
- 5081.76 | 5.19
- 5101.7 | 4.51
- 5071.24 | 5.03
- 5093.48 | 4.2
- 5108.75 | 4.8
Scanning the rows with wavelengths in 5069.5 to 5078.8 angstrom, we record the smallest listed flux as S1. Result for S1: 4.45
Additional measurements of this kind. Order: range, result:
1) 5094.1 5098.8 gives 5.11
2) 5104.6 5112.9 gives 4.29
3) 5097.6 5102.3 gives 4.51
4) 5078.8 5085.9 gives 4.17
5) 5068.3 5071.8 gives 5.03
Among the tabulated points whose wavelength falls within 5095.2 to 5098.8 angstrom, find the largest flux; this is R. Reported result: 5.59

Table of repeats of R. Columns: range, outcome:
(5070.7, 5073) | 5.42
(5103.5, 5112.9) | 6.14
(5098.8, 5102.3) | 5.16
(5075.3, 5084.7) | 5.2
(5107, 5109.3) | 4.8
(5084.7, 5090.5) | 5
